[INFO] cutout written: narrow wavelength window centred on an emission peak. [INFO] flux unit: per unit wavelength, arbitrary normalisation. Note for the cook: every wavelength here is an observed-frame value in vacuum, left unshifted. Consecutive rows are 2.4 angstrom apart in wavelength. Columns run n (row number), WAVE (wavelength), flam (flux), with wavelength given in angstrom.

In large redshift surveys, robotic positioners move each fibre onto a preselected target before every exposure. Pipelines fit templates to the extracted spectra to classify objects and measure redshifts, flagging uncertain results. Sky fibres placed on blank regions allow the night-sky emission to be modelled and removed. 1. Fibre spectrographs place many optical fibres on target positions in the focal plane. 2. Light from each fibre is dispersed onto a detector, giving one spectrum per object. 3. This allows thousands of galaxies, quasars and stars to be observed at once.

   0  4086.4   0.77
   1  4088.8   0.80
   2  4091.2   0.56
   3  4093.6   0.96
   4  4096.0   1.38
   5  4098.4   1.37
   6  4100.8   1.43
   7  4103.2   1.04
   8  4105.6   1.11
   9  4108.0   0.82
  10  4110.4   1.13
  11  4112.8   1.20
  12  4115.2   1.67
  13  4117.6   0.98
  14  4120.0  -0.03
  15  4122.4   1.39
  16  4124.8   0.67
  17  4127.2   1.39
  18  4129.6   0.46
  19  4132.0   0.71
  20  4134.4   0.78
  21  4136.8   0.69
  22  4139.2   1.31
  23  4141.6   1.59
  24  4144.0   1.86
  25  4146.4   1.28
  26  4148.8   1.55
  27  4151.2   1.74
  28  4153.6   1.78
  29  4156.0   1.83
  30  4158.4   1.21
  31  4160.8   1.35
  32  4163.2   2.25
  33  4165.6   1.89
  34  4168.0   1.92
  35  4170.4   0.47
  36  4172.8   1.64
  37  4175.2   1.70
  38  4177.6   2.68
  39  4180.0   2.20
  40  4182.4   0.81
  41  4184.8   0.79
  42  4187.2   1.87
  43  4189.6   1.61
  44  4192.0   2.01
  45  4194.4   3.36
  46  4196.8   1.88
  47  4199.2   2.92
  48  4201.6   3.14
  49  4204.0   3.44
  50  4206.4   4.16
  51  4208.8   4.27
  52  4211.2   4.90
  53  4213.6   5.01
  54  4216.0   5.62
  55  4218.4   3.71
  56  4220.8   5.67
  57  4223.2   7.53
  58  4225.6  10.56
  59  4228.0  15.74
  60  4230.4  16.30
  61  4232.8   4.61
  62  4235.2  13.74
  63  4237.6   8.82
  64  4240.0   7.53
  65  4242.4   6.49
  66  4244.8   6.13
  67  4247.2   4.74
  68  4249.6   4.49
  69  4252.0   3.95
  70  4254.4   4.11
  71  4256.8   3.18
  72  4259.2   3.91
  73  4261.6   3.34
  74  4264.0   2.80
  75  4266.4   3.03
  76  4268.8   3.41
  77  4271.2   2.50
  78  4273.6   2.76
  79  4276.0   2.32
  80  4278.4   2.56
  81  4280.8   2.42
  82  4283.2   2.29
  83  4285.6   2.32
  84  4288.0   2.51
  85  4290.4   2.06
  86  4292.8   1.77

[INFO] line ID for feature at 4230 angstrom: Lyman alpha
